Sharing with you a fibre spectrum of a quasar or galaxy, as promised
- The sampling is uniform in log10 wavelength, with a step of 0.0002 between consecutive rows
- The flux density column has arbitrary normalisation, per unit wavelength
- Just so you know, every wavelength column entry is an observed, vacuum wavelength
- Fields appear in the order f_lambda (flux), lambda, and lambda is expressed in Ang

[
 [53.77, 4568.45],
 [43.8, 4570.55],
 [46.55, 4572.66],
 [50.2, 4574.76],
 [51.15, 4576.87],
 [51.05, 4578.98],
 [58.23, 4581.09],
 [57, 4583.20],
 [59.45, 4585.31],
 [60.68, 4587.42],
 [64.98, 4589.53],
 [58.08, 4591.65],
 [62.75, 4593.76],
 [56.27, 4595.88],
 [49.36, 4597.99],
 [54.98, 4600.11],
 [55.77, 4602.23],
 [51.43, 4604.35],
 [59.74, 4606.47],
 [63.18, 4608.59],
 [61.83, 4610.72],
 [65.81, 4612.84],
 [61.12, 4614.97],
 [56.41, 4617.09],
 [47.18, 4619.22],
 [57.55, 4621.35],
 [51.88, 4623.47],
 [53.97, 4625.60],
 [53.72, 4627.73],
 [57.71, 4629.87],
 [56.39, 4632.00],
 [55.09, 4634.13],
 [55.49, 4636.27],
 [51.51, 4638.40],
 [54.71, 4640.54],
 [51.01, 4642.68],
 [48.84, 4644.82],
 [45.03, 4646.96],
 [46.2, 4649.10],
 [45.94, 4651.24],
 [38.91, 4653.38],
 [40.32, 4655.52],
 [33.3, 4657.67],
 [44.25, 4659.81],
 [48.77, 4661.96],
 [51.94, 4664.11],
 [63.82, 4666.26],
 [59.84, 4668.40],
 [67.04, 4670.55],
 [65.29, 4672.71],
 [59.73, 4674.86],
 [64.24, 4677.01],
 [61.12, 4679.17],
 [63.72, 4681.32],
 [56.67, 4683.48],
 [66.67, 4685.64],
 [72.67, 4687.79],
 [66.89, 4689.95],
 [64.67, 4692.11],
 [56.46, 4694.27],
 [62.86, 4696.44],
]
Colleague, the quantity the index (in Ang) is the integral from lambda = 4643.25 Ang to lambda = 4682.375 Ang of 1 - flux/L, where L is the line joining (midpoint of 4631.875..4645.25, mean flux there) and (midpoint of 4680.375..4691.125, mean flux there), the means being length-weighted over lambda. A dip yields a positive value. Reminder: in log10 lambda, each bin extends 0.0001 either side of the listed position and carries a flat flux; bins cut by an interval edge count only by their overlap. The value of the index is 4.64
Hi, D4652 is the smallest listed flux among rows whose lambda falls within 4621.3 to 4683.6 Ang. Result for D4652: 33.3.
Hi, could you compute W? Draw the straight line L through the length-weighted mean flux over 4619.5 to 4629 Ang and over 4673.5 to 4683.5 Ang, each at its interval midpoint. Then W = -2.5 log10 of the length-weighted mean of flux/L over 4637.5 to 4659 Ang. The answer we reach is 0.25 mag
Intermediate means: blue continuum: 53.8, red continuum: 61.7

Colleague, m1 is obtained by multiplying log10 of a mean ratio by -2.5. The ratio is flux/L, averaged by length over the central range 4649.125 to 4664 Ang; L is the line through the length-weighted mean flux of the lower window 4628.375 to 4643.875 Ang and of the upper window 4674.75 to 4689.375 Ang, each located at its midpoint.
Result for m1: 0.34 mag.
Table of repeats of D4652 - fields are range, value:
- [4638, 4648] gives 45.03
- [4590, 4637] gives 47.18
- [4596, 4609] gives 49.36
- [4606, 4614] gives 59.74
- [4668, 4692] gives 56.67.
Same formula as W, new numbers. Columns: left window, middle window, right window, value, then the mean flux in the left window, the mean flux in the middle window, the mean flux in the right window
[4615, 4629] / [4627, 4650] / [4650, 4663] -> -0.086 mag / 54.1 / 52.3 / 42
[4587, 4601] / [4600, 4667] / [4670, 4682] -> 0.154 mag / 58.1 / 52.5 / 63.3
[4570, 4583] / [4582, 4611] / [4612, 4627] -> -0.096 mag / 50.8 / 58.2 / 56.1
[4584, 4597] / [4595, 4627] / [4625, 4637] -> 0.026 mag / 60.3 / 56.4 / 55.4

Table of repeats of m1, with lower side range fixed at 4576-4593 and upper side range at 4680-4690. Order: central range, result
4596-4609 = 0.07 mag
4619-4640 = 0.13 mag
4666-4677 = 0.01 mag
